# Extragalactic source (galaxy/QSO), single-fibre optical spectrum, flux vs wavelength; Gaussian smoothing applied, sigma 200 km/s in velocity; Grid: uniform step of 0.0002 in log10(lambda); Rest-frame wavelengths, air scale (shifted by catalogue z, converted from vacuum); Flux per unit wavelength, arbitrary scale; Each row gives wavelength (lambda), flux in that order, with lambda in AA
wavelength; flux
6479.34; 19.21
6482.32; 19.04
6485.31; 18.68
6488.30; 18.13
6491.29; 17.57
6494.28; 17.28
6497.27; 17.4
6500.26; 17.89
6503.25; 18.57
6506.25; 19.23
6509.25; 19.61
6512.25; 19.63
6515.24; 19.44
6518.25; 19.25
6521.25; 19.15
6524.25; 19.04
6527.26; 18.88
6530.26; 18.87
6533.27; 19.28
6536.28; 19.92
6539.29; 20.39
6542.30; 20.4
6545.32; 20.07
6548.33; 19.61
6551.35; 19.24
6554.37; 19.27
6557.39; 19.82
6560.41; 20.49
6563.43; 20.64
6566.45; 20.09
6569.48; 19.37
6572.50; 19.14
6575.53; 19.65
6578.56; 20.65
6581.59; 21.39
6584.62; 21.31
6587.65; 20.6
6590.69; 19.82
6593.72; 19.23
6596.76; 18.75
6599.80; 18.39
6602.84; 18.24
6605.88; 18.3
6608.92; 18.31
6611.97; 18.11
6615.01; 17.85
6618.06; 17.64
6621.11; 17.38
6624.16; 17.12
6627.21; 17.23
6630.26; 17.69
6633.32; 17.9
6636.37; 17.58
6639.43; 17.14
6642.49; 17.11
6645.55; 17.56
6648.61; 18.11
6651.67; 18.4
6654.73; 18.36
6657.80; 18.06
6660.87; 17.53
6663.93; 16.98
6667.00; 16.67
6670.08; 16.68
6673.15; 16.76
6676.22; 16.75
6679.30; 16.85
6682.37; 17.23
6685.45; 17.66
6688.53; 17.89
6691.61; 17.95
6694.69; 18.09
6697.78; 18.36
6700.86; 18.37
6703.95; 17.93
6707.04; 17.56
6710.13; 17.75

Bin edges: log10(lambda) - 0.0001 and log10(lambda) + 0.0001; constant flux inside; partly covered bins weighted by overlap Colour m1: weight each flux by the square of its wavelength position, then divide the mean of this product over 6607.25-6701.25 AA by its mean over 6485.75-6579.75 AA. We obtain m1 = 0.95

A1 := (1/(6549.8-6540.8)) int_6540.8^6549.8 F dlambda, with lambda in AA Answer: 20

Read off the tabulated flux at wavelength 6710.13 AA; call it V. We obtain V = 17.75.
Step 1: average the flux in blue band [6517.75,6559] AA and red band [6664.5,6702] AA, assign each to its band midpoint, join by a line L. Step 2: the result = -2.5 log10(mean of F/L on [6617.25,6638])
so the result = 0.04 mag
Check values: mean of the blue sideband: 19.5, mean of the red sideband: 17.4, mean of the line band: 17.5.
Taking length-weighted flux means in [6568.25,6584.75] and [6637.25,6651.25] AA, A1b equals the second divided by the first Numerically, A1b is 0.9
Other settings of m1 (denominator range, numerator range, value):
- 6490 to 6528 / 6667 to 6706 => 0.99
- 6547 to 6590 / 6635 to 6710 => 0.90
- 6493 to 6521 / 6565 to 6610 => 1.07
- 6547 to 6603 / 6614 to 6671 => 0.90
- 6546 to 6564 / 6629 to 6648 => 0.91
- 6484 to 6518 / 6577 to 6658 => 1.03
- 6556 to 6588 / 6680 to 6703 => 0.91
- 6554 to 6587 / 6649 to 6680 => 0.88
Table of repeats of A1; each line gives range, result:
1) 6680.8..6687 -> 17.5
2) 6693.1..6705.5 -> 18.2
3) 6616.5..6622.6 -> 17.5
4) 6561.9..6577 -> 19.8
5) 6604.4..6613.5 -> 18.2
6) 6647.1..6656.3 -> 18.3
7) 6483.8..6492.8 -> 18.1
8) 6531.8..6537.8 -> 19.6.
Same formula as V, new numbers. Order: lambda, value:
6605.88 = 18.3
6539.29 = 20.39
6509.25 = 19.61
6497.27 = 17.4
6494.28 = 17.28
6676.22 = 16.75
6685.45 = 17.66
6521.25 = 19.15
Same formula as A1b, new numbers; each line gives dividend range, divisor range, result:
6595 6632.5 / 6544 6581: 0.90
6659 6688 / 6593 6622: 0.94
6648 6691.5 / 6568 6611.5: 0.89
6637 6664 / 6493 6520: 0.95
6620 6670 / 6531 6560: 0.89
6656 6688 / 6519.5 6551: 0.88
